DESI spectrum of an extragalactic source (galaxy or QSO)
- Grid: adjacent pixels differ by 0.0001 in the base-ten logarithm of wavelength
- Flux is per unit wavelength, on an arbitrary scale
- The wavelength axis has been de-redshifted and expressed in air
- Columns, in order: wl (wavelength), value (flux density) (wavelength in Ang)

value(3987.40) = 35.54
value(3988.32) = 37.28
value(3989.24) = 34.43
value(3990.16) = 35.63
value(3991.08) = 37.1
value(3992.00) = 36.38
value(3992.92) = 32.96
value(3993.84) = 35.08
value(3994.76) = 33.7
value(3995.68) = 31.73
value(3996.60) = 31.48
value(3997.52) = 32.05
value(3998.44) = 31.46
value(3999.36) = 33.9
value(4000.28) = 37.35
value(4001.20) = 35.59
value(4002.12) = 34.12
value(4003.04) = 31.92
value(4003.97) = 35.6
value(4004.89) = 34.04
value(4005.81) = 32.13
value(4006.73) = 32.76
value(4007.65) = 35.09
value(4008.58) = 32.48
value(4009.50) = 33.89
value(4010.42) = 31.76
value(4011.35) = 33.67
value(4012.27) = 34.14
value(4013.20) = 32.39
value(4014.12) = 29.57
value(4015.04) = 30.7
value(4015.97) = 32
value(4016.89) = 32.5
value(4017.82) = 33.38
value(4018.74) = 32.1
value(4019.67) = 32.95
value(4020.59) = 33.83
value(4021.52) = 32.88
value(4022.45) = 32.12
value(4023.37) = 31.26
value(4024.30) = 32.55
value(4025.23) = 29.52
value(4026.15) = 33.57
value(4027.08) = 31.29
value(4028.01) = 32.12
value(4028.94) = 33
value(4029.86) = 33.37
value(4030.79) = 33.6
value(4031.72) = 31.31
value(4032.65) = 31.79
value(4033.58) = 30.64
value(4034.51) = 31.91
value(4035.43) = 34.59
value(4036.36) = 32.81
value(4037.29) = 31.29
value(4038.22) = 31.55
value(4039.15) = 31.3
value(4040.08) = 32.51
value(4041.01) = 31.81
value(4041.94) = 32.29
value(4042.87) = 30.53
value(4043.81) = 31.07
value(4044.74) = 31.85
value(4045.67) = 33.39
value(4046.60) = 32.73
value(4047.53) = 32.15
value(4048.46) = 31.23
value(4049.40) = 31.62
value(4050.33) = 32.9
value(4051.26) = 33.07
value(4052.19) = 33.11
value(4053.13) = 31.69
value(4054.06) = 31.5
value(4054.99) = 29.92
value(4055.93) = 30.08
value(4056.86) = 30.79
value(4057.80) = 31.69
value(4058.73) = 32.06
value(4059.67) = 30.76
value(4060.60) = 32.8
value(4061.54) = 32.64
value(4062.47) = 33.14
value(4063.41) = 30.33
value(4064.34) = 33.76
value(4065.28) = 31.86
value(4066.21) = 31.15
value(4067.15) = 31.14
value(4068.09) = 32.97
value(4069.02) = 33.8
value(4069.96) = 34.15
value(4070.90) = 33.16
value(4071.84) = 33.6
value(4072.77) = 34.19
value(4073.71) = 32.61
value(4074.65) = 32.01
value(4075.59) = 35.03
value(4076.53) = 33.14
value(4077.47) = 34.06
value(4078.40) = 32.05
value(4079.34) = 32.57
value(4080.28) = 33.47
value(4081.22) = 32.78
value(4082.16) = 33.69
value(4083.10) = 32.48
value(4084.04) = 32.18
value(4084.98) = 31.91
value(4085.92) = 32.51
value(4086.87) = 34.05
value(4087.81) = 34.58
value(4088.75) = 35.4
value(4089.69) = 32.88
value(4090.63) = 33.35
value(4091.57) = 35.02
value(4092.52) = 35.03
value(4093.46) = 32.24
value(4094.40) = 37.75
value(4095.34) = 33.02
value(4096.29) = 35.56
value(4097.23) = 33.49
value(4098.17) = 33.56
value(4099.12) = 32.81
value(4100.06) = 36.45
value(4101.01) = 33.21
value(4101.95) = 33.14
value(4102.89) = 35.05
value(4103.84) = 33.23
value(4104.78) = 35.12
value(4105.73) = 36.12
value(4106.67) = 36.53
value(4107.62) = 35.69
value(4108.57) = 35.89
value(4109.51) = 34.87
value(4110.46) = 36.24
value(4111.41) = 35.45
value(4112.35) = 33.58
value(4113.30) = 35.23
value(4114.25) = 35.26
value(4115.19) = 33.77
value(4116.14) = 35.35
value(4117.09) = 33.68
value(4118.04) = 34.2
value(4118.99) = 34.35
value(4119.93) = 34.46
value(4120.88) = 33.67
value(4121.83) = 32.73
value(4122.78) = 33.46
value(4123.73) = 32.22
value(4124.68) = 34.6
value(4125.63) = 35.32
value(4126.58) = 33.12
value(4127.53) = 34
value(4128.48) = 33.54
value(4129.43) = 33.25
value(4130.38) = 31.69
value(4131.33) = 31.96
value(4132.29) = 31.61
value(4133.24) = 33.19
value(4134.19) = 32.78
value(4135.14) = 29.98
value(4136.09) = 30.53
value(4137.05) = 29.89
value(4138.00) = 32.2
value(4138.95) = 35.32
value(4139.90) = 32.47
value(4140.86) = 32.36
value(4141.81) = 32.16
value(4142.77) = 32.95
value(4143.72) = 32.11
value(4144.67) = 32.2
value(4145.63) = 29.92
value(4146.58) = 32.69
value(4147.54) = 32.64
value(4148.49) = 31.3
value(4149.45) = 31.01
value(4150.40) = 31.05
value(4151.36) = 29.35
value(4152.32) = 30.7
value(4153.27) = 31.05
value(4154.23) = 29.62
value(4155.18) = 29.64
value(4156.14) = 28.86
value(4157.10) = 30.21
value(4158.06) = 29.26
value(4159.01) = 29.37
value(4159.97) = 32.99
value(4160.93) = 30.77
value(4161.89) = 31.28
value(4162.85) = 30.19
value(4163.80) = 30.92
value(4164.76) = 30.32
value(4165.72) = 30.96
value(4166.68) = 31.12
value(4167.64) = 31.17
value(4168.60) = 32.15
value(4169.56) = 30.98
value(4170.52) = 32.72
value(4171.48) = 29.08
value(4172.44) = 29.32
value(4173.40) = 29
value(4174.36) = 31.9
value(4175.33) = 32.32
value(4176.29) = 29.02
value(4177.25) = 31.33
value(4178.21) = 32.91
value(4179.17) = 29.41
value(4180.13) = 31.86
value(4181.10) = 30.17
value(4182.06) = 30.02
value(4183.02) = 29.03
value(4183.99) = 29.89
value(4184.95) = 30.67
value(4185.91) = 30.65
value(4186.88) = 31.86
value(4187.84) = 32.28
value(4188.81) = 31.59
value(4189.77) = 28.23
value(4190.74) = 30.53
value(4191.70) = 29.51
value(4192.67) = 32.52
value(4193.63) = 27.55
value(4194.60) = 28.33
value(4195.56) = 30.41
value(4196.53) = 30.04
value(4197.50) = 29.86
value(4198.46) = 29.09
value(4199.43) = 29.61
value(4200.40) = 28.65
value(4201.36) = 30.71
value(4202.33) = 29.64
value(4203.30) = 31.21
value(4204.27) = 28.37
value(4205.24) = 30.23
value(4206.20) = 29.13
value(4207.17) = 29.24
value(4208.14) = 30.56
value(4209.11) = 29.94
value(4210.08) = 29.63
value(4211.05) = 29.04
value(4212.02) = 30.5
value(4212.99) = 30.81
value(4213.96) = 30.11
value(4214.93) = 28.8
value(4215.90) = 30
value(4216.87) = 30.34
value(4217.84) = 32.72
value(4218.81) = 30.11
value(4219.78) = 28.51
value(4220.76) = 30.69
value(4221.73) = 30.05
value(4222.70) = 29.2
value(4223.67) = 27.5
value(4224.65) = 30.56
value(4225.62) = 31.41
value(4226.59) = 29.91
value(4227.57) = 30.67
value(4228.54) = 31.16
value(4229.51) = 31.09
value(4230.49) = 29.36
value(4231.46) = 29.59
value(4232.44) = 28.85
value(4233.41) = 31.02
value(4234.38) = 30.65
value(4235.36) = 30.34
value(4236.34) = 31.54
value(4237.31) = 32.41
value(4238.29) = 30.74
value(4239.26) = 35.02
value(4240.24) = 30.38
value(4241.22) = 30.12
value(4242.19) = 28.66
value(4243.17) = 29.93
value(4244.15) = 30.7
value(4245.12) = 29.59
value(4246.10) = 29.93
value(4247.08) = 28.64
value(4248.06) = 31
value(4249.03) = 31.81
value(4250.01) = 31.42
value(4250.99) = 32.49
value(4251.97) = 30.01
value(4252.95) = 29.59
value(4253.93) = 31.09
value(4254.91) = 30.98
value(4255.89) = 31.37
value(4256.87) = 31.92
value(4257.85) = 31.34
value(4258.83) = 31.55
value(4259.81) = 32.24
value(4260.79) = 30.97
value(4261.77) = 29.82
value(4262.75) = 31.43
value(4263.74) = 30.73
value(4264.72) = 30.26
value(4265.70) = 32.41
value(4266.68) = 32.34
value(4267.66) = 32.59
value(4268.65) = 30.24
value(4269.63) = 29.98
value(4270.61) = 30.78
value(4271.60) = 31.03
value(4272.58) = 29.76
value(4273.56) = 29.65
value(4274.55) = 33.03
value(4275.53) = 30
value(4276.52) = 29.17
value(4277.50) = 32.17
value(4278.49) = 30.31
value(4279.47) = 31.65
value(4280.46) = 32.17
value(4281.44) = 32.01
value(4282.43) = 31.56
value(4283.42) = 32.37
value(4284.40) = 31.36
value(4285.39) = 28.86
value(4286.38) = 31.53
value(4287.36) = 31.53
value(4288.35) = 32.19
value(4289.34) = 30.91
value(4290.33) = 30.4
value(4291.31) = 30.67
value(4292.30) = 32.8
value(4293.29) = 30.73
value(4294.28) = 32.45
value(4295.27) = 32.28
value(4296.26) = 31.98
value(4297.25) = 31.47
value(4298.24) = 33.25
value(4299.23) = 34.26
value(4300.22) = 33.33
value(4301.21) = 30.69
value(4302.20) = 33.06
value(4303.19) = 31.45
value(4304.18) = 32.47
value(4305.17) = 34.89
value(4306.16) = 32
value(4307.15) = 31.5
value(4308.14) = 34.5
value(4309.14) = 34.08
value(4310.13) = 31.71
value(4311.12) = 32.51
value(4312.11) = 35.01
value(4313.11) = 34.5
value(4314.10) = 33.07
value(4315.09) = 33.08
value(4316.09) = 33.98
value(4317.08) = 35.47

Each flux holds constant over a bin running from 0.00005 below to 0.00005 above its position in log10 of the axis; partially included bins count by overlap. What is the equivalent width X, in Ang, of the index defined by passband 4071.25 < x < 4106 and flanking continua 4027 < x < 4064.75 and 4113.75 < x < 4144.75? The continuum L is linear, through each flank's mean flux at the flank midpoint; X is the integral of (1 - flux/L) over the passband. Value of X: -1.3 Ang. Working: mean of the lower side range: 32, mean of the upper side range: 33.1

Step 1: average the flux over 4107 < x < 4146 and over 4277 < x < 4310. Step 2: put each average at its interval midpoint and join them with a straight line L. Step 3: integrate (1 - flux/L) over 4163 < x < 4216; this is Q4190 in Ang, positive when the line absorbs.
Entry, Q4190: 4.2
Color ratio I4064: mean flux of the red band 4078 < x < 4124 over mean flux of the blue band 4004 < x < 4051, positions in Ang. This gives 1.05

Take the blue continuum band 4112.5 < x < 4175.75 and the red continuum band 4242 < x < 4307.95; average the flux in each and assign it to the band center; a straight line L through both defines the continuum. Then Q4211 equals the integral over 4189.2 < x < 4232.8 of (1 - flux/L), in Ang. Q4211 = 2.4 Ang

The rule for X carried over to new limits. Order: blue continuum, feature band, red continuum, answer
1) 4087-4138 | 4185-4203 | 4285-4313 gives 1.7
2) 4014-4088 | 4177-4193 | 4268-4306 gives 0.6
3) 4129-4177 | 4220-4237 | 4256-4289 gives 0.5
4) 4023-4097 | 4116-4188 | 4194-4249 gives -1.0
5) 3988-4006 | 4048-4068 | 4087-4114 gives 1.6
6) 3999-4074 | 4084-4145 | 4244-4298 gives -3.2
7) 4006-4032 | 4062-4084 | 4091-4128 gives 0.5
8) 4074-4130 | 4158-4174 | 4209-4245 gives 0.7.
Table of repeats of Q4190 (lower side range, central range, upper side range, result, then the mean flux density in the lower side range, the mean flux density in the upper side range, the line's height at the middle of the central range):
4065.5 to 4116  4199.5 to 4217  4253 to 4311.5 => 1.5 Ang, 33.9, 31.6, 32.5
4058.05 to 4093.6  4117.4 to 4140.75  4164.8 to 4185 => -0.9 Ang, 33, 30.7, 31.8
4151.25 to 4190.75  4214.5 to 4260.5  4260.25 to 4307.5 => 0.8 Ang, 30.6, 31.5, 31.1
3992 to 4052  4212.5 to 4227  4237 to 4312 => 0.8 Ang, 32.6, 31.4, 31.7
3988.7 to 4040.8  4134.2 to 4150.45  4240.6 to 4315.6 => 0.2 Ang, 32.9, 31.5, 32.3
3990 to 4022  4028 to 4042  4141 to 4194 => 0.3 Ang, 33.4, 30.8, 32.9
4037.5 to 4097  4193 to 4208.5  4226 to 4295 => 1.0 Ang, 32.7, 31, 31.5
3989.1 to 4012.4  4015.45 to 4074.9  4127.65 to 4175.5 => 1.6 Ang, 33.9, 31.3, 33.1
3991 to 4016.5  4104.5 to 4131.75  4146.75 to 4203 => -2.5 Ang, 33.3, 30.5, 31.4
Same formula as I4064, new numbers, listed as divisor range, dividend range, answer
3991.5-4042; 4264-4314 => 0.97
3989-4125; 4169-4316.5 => 0.93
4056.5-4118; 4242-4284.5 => 0.92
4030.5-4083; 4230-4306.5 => 0.97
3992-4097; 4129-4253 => 0.94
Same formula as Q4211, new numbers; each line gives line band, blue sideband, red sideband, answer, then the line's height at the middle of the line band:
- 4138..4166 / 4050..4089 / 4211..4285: 0.5 Ang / 31.8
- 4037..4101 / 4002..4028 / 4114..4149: -0.1 Ang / 32.7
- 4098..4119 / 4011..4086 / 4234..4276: -1.9 Ang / 31.9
